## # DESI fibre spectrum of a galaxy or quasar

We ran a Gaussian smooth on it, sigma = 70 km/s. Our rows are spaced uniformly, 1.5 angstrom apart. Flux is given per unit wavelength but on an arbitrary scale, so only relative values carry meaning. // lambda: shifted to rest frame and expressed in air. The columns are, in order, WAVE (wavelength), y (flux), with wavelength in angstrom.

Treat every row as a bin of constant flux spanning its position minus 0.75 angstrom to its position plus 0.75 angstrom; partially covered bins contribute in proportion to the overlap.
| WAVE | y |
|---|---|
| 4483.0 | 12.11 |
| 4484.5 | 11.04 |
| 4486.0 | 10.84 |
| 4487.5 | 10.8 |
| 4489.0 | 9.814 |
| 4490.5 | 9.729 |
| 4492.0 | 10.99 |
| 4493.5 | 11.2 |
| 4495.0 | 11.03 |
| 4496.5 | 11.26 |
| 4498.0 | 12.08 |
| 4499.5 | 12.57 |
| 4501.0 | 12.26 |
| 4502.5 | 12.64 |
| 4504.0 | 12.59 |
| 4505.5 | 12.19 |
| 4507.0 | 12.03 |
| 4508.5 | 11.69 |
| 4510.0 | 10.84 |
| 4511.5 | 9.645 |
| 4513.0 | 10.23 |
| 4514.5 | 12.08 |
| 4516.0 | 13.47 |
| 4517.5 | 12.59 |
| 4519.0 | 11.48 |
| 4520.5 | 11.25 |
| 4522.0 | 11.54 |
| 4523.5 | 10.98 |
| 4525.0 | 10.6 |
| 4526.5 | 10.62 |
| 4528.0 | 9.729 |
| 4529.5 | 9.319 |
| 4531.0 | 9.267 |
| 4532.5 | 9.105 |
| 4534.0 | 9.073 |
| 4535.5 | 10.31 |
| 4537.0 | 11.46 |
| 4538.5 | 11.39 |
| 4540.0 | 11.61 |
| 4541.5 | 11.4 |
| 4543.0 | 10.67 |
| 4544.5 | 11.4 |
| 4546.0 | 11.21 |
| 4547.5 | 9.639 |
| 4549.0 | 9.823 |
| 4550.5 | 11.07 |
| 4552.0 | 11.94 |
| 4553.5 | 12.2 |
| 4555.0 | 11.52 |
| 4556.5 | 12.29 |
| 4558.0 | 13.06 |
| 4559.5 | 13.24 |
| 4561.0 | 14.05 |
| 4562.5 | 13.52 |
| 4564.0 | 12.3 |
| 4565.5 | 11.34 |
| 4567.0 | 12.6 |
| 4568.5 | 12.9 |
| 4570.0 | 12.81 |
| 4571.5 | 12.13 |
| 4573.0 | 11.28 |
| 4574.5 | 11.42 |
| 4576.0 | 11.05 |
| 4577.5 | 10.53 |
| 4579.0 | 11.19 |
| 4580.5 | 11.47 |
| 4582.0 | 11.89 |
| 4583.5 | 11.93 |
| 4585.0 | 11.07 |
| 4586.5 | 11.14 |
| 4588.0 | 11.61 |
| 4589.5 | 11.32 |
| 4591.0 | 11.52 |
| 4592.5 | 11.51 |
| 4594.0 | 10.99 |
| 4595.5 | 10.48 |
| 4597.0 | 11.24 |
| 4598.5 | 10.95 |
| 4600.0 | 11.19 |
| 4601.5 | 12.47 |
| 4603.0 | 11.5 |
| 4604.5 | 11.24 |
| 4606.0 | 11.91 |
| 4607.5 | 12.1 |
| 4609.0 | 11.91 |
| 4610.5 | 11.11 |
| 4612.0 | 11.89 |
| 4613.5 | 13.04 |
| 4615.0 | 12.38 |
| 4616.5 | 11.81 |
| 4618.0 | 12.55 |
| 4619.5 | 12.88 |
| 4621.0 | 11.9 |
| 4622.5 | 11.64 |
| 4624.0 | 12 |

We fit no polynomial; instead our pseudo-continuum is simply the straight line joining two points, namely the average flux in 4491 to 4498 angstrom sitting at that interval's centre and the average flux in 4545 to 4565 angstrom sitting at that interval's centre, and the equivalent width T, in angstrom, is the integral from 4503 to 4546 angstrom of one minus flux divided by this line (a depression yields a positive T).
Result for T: 2.0 angstrom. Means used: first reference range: 11.2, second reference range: 12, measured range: 11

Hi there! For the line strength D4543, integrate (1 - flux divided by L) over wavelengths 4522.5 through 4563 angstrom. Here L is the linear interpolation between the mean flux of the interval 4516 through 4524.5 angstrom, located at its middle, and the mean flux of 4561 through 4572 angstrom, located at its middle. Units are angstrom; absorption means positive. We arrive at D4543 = 3.5 angstrom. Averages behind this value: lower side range 11.7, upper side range 12.6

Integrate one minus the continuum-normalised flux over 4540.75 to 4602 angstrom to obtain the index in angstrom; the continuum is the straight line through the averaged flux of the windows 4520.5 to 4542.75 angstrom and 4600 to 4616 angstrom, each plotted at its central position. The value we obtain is -2.3 angstrom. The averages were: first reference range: 10.5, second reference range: 11.9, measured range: 11.6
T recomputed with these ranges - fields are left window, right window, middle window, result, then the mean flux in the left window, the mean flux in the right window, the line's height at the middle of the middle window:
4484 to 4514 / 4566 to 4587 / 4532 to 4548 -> 1.1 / 11.3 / 11.7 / 11.5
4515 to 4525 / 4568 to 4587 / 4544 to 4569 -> -0.7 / 11.8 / 11.6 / 11.7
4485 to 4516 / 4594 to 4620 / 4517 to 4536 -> 1.7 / 11.4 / 11.8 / 11.5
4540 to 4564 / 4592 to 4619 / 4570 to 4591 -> 0.5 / 11.8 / 11.7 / 11.7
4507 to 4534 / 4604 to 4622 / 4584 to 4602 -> 0.8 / 10.8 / 12.1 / 11.8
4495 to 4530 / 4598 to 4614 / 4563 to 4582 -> -0.2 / 11.5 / 11.7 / 11.6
